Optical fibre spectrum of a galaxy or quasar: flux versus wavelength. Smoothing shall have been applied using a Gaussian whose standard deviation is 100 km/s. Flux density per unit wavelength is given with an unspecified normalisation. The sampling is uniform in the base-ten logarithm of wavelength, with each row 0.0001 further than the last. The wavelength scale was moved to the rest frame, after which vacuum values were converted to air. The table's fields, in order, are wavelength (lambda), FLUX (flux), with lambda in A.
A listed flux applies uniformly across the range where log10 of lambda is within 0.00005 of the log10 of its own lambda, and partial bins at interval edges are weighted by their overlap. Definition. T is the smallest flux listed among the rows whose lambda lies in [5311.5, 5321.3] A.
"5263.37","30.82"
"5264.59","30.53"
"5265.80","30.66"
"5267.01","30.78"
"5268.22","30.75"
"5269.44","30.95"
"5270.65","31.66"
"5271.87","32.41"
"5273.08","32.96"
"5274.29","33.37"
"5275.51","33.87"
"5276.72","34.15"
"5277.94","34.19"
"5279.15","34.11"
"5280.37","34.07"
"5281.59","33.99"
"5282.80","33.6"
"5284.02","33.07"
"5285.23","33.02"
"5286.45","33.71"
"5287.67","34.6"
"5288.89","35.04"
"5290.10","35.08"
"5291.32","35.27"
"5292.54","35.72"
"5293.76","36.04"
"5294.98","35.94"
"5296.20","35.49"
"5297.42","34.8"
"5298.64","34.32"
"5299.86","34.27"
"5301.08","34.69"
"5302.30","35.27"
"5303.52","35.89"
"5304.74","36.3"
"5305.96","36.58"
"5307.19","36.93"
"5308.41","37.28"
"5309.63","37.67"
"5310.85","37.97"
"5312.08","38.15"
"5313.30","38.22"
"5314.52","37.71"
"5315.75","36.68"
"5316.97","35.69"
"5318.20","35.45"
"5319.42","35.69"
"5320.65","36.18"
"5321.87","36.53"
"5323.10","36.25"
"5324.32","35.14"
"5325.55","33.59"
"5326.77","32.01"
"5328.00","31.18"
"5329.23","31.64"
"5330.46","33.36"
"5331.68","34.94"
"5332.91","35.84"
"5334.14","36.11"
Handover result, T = 35.45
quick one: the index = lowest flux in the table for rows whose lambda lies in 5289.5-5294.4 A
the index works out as 35.08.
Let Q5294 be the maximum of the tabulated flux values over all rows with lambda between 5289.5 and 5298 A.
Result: 36.04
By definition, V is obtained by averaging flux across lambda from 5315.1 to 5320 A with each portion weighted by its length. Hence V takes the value 35.9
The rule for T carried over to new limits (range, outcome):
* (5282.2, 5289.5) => 33.02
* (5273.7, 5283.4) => 33.37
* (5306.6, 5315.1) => 36.93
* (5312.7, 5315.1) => 37.71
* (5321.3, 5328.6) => 31.18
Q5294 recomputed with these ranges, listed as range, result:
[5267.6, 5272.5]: 32.41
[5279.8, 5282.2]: 34.07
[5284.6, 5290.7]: 35.08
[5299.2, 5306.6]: 36.58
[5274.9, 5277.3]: 34.15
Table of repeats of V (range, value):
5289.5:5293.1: 35.3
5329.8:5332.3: 34.1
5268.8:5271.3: 31.2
